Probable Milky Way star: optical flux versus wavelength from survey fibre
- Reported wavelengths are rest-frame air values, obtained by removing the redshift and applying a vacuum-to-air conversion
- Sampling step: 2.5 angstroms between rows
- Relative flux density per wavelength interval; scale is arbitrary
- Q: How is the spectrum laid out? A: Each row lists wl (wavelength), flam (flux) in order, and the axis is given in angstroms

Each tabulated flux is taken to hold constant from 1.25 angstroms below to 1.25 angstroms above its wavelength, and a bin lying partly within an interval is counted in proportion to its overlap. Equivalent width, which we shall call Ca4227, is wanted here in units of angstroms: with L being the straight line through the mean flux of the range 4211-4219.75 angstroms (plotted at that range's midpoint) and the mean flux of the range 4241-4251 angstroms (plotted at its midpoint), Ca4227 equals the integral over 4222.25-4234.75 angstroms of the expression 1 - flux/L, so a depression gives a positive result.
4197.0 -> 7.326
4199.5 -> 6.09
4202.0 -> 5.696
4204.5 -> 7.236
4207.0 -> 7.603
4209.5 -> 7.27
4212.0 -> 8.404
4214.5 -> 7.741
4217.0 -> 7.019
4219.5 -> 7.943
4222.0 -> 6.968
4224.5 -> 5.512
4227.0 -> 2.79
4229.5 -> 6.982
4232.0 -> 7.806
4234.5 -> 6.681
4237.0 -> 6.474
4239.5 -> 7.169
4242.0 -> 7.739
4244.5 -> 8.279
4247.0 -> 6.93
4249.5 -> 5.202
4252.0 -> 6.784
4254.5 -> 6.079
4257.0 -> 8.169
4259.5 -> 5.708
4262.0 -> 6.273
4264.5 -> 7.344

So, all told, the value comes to 2.4 angstroms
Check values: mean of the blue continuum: 7.74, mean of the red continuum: 7.01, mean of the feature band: 5.98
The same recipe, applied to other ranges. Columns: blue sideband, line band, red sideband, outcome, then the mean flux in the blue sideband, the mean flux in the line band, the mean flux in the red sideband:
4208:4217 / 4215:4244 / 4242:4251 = 2.33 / 7.69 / 6.71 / 6.93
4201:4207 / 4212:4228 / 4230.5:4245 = 1.01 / 6.73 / 6.55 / 7.3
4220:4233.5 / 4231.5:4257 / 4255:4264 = -2.03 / 6.13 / 6.95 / 6.72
